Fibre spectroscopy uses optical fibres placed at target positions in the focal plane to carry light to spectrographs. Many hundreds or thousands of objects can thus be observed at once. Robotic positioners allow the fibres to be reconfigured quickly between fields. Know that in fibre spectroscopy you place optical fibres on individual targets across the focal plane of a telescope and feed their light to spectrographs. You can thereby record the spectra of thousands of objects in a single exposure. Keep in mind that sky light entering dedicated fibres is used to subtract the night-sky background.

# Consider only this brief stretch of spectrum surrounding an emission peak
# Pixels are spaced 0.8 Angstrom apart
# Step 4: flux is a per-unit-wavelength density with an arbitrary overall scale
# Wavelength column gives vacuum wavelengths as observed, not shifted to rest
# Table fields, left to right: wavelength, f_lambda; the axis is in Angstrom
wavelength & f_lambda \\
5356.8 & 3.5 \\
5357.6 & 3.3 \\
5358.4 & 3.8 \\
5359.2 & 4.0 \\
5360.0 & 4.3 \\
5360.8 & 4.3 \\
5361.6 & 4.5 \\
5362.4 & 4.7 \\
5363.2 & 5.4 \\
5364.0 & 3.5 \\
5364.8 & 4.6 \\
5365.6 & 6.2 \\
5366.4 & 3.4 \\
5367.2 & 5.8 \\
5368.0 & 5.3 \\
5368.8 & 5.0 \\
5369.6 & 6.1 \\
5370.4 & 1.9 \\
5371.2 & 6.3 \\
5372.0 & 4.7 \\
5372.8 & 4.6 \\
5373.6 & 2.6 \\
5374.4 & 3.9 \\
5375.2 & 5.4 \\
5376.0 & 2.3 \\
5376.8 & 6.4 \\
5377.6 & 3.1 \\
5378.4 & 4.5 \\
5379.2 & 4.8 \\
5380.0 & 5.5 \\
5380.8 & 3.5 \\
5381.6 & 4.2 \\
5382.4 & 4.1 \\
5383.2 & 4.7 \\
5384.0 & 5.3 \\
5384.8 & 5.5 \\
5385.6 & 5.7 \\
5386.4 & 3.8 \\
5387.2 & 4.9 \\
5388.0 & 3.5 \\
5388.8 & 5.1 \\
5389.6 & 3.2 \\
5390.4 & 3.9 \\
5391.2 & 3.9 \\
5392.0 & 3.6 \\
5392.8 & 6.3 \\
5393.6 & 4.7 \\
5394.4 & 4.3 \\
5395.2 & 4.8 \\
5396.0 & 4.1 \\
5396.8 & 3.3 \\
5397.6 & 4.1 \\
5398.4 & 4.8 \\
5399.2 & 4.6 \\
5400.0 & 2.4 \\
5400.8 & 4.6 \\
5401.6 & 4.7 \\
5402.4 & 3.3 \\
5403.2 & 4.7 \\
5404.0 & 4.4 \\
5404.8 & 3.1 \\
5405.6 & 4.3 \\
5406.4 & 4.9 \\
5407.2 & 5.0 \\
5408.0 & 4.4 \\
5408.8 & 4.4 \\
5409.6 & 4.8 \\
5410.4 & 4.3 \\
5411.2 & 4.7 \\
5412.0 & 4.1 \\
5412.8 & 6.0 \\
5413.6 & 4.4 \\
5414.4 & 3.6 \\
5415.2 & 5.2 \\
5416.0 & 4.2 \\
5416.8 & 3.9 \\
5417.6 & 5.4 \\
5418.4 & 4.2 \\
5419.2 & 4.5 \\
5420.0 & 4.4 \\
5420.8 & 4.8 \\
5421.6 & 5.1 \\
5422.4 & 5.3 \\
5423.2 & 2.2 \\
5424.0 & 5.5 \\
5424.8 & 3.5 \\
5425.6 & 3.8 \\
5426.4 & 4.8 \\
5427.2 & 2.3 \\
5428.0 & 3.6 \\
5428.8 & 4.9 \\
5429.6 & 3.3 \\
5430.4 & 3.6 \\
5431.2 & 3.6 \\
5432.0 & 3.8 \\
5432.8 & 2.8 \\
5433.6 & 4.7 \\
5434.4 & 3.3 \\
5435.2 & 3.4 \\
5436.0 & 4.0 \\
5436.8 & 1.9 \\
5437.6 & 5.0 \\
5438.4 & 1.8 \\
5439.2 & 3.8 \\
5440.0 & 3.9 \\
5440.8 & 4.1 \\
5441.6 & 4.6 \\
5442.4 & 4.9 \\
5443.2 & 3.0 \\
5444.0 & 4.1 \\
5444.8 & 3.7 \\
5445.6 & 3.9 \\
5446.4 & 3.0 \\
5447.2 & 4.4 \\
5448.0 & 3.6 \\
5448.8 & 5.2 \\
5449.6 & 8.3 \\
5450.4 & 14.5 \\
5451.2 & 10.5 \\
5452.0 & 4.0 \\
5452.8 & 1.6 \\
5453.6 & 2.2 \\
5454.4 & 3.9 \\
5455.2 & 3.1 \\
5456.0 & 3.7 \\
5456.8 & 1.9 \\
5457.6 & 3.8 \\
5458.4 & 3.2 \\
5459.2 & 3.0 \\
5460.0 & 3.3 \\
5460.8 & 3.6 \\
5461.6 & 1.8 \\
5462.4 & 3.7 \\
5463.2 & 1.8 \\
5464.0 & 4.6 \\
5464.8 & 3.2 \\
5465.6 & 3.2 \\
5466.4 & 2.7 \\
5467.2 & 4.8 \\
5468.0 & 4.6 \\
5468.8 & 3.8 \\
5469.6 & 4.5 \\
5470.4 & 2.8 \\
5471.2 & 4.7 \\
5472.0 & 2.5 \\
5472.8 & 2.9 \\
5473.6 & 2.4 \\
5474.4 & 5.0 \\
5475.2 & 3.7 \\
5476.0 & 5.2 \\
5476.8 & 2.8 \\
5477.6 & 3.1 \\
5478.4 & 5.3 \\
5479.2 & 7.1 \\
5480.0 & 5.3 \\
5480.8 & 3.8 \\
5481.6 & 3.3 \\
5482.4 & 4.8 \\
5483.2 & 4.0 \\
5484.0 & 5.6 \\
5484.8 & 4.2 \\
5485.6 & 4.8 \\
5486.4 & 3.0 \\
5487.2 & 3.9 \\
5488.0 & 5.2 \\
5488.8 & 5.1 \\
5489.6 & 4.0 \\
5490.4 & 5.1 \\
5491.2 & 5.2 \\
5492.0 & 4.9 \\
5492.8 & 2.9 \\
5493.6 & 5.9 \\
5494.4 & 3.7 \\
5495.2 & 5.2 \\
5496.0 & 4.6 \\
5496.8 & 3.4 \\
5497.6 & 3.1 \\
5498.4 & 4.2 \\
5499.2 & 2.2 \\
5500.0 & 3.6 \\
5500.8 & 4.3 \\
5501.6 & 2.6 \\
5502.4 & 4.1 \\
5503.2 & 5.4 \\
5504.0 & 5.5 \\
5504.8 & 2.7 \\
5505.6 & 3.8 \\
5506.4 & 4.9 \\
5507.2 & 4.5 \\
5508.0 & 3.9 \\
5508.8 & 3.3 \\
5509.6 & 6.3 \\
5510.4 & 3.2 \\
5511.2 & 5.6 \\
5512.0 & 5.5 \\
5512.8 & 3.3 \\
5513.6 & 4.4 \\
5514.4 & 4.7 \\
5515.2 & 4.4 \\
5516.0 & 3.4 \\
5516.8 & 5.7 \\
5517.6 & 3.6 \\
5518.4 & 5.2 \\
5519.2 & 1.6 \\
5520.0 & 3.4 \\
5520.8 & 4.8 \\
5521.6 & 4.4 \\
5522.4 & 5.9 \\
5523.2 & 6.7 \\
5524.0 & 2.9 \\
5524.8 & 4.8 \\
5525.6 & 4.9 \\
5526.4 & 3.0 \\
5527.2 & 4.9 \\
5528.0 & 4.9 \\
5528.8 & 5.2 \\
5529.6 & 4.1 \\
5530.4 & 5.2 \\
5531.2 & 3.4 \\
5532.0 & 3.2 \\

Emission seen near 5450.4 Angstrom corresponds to H-beta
